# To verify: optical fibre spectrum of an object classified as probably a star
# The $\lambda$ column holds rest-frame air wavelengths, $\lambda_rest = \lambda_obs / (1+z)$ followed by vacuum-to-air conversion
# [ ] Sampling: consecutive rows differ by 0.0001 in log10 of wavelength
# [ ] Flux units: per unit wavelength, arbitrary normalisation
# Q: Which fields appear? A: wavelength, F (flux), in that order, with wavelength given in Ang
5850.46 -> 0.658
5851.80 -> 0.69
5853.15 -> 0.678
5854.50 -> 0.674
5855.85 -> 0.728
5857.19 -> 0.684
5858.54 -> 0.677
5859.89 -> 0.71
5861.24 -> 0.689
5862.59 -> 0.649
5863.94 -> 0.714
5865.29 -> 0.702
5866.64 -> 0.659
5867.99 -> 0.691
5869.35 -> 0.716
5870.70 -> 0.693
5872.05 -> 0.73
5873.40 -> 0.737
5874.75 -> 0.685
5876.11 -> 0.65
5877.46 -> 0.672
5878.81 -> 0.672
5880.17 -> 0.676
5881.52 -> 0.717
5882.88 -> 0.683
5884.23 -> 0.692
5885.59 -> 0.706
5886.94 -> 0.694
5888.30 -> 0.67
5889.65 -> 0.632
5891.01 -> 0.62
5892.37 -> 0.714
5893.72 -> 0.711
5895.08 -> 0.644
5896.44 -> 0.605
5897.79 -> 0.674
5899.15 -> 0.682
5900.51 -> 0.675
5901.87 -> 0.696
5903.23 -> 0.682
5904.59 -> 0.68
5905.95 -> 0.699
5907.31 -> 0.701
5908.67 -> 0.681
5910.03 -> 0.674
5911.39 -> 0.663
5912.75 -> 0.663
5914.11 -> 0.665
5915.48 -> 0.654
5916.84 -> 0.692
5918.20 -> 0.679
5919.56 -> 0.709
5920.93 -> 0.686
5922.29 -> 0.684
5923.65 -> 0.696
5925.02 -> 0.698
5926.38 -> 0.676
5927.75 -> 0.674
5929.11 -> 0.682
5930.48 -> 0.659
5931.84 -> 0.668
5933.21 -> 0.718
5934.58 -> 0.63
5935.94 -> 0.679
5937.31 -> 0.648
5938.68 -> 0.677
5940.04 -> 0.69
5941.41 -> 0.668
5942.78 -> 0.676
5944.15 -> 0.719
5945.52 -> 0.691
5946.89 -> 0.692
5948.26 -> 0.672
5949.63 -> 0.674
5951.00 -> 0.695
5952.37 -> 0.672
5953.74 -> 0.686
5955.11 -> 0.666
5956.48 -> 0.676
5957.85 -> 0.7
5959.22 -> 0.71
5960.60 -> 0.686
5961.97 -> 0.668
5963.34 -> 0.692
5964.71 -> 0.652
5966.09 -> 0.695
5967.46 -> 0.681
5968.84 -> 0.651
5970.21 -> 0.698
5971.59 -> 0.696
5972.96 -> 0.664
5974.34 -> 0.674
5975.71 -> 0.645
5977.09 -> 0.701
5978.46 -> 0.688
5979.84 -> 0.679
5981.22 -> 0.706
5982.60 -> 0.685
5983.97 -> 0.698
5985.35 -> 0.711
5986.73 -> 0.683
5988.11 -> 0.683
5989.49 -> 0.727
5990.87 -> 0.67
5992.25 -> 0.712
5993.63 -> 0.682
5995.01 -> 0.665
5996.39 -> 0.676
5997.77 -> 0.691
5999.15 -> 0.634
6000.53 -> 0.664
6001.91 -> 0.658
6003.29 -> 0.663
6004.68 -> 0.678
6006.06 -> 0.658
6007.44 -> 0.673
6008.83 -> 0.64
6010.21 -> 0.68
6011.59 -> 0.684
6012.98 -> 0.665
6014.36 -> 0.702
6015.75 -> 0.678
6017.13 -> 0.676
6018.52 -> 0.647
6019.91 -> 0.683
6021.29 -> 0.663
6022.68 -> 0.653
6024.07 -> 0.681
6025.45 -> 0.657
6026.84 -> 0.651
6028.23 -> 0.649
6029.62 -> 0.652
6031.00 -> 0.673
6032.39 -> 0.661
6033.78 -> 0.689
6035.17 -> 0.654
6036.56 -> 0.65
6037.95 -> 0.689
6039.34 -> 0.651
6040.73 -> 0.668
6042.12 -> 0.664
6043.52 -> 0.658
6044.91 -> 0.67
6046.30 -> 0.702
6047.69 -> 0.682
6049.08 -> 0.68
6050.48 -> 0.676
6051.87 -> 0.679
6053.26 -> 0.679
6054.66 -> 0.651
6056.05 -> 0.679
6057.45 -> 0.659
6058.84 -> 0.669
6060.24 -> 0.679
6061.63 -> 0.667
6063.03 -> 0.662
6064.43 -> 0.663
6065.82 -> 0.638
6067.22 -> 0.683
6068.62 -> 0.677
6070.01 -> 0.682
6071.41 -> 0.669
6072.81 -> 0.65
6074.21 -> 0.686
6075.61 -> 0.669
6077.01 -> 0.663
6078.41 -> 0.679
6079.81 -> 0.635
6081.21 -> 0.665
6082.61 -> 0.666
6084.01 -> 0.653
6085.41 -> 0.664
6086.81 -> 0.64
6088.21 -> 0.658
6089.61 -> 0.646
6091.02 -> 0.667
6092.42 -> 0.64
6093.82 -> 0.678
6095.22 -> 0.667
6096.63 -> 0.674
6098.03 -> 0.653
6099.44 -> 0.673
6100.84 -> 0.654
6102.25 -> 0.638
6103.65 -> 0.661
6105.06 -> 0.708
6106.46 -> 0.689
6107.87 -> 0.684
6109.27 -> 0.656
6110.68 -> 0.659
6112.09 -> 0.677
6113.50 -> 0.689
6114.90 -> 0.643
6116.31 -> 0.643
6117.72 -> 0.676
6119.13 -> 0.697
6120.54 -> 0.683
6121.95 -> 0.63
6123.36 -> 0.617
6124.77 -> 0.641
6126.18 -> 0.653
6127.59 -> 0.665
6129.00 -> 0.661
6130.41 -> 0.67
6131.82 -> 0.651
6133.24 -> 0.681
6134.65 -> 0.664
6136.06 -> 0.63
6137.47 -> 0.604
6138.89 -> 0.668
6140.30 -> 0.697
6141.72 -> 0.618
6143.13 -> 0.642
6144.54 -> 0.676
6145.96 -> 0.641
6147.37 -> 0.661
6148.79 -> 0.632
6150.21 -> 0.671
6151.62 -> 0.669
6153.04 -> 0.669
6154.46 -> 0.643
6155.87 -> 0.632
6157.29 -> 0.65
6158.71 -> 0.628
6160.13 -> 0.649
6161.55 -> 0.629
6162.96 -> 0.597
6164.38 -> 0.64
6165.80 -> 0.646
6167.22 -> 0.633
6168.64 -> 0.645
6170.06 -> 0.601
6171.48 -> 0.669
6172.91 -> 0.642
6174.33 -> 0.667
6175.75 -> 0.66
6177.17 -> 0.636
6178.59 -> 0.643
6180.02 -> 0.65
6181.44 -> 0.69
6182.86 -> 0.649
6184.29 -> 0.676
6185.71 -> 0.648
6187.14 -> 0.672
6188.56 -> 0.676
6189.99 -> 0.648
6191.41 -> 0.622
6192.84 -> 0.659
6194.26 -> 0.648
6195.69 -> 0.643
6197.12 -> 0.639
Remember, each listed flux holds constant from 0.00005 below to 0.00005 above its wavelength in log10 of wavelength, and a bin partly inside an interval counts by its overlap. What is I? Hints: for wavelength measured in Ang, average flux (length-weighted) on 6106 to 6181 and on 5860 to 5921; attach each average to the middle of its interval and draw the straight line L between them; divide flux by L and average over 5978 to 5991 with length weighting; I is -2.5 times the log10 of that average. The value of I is -0.04 mag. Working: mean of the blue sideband 0.682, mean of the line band 0.694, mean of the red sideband 0.652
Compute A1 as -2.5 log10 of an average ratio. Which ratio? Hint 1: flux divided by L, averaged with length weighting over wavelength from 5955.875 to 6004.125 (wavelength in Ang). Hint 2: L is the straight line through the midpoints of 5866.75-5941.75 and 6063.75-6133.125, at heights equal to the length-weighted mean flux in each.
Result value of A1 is -0.01 mag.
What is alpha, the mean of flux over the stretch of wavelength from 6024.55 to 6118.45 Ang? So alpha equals 0.666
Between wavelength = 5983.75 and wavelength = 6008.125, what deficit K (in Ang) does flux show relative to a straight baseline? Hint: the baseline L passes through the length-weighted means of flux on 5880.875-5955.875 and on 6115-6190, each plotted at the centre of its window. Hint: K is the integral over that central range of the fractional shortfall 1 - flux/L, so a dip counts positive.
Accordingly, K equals -0.33 Ang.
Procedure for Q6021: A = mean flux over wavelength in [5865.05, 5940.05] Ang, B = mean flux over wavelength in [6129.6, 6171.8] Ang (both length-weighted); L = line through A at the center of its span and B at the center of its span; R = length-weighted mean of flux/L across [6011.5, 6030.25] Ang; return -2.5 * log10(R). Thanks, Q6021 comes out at 0.00 mag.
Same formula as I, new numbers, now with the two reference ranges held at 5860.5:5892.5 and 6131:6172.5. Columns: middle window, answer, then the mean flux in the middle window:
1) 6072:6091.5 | -0.006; 0.66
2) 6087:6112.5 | -0.019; 0.665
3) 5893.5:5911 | 0.009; 0.676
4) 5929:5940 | 0.010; 0.671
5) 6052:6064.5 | -0.014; 0.668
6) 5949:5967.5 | -0.014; 0.683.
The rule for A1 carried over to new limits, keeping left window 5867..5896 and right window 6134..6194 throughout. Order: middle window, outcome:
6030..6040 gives 0.00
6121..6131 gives 0.01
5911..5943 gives 0.00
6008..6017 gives -0.01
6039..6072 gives -0.01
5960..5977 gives 0.00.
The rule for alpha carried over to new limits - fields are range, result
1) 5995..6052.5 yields 0.668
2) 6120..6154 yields 0.654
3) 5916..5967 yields 0.682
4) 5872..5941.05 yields 0.679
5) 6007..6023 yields 0.67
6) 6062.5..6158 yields 0.66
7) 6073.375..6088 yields 0.662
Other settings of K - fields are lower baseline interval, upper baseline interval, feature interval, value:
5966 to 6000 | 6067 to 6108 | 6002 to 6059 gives 0.6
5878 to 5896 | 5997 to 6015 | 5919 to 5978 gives -0.7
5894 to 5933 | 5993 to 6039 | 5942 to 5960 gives -0.4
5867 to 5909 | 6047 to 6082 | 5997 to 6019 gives 0.2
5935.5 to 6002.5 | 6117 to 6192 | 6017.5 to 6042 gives 0.3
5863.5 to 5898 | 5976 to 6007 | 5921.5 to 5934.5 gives 0.0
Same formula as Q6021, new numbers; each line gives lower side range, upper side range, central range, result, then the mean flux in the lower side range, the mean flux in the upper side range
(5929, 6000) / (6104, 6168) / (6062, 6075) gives -0.004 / 0.682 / 0.655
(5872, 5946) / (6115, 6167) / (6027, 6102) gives -0.009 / 0.679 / 0.65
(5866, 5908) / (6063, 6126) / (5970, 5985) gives -0.018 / 0.682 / 0.663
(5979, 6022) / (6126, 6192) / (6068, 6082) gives -0.004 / 0.678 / 0.65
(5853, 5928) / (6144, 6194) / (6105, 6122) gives -0.027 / 0.683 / 0.649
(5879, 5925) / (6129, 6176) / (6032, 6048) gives -0.013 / 0.679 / 0.648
